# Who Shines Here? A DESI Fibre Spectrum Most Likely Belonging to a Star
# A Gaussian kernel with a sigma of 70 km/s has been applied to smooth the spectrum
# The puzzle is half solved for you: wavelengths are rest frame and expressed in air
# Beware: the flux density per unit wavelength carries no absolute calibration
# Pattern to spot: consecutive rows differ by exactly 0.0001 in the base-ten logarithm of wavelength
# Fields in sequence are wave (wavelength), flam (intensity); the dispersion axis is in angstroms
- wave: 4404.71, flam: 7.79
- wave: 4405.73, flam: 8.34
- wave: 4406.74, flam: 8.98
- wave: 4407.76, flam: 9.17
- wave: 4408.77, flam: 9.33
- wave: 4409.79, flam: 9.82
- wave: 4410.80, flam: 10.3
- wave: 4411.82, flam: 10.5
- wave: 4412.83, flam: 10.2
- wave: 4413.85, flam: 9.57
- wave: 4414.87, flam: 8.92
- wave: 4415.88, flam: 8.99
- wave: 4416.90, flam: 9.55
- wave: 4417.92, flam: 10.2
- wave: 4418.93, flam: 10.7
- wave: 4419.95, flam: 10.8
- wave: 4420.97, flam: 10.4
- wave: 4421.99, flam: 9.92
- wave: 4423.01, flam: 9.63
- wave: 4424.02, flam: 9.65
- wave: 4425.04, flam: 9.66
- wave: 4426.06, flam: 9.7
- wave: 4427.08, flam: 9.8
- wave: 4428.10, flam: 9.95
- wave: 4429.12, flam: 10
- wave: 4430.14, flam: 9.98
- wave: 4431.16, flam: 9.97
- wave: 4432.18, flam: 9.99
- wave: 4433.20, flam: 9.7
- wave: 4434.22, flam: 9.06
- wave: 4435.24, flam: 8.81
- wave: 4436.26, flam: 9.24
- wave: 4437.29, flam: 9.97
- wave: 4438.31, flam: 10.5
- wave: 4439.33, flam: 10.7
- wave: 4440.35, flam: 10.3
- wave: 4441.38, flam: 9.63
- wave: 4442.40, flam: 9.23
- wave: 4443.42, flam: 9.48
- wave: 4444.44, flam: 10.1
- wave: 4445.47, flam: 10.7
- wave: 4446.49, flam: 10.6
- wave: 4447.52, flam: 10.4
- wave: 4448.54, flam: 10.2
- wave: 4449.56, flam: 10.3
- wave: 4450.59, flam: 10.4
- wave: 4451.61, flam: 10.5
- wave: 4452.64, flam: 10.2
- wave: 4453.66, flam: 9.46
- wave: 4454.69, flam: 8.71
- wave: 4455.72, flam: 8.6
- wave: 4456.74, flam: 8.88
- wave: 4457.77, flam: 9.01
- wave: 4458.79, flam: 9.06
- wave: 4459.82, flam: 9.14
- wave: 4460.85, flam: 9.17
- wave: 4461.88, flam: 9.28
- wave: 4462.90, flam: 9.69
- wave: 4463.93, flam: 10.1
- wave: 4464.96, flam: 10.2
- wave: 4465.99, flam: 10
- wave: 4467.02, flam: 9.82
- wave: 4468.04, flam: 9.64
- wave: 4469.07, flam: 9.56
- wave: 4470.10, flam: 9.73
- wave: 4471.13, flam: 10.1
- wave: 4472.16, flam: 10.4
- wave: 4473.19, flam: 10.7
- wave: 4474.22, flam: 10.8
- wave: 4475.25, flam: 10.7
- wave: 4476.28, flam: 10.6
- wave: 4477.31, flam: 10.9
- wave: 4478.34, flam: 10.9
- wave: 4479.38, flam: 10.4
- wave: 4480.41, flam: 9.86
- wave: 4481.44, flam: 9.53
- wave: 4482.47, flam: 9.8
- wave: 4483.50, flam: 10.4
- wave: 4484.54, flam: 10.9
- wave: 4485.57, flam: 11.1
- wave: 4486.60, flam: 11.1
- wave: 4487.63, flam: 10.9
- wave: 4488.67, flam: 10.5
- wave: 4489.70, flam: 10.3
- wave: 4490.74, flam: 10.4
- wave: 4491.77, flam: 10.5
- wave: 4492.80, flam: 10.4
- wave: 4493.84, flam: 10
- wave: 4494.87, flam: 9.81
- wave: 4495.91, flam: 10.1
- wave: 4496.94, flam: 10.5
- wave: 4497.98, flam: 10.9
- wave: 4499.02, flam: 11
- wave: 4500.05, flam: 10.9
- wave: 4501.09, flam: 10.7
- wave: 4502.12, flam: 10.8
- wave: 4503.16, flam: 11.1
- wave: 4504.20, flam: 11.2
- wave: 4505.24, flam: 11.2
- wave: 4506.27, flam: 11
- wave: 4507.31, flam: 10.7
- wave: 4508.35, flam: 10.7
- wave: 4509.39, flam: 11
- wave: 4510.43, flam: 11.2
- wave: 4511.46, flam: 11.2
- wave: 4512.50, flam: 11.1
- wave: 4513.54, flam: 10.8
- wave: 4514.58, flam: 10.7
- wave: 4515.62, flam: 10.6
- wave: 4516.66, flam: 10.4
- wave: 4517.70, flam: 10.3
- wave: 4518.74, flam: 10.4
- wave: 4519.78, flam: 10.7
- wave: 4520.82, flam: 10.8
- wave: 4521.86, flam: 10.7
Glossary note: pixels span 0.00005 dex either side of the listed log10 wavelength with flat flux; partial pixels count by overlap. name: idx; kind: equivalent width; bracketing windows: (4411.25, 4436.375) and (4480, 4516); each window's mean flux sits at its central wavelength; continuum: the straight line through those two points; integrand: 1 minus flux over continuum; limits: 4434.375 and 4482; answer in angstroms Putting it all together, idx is 1.35 angstroms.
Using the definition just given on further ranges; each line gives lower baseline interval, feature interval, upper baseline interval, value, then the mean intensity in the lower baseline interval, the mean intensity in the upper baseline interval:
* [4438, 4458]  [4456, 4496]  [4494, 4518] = 0.86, 9.9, 10.8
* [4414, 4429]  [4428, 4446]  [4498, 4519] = 0.32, 9.85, 10.9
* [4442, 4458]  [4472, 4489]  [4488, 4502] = -0.50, 9.82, 10.5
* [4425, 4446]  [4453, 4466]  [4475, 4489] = 1.13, 9.84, 10.5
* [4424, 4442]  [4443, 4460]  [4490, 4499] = 0.36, 9.81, 10.4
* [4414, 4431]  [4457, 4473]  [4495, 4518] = 1.04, 9.86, 10.8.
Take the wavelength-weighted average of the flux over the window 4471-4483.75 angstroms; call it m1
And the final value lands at 10.4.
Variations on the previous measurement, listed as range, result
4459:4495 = 10.2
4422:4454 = 9.93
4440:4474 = 9.8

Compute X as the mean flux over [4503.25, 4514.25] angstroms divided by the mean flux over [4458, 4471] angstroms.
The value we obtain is 1.14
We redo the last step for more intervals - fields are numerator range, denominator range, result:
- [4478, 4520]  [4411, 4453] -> 1.07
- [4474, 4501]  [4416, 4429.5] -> 1.05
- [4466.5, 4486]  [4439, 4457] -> 1.04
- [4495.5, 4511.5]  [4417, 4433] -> 1.09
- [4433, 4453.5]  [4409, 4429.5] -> 1.01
